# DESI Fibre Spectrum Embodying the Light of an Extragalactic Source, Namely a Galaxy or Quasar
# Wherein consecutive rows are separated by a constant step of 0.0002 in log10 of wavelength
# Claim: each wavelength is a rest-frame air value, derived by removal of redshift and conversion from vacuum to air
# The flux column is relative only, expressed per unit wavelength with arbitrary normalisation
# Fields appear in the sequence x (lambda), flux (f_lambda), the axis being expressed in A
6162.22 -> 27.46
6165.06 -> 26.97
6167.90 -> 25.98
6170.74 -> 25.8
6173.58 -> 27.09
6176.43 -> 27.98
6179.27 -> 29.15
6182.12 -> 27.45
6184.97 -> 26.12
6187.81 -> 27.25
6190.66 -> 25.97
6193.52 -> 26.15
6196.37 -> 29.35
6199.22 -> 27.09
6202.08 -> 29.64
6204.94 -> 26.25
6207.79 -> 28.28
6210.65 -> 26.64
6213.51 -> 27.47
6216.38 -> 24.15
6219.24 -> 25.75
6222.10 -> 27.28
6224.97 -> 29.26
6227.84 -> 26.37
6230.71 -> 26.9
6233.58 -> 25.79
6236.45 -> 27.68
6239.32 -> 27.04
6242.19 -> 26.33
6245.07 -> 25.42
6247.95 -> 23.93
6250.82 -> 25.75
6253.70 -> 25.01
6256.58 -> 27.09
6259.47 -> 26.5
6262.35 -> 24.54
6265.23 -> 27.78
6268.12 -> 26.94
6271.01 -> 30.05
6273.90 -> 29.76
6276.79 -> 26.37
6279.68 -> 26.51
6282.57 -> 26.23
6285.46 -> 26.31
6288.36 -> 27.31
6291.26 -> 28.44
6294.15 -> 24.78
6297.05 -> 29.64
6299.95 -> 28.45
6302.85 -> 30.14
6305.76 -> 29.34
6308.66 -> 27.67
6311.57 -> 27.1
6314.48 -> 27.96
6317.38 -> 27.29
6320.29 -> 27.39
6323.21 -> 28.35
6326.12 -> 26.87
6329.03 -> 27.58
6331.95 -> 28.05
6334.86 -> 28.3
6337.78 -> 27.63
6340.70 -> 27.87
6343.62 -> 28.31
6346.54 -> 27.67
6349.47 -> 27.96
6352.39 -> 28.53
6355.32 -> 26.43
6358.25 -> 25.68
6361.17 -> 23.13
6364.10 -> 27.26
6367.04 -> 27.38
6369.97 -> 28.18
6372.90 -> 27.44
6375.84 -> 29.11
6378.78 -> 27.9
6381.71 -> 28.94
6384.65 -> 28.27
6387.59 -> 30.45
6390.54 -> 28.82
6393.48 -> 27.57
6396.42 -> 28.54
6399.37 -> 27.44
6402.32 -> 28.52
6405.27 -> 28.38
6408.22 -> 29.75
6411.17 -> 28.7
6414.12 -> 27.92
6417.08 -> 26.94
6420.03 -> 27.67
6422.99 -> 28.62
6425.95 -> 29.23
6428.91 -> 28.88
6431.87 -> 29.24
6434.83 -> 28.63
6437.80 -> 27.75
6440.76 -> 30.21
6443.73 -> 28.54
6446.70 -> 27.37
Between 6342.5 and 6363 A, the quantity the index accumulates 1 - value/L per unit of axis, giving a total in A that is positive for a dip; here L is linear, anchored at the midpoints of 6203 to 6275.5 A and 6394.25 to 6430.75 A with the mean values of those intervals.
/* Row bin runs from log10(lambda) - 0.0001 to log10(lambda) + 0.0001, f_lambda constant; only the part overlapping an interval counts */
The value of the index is 0.7 A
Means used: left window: 26.7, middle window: 26.8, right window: 28.4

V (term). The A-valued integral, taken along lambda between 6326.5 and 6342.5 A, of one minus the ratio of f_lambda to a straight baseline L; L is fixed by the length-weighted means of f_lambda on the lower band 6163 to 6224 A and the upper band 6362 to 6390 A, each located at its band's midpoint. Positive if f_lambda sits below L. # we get 0.1 A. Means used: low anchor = 27.1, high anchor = 28.2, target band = 27.8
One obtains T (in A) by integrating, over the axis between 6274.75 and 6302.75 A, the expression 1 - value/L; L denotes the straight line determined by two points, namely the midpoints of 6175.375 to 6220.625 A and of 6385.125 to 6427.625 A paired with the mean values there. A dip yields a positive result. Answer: 0.4 A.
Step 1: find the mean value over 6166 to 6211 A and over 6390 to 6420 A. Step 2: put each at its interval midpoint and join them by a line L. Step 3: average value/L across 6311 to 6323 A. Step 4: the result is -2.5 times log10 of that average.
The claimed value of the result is 0.01 mag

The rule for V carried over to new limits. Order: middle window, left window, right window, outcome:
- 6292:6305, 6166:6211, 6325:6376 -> -0.5 A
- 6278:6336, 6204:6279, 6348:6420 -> -0.9 A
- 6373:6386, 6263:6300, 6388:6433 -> -0.1 A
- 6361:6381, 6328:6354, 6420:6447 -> 0.5 A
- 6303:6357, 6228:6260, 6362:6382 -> -1.2 A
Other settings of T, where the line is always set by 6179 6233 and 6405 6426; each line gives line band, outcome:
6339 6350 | -0.01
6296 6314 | -0.63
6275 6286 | 0.44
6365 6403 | -0.23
